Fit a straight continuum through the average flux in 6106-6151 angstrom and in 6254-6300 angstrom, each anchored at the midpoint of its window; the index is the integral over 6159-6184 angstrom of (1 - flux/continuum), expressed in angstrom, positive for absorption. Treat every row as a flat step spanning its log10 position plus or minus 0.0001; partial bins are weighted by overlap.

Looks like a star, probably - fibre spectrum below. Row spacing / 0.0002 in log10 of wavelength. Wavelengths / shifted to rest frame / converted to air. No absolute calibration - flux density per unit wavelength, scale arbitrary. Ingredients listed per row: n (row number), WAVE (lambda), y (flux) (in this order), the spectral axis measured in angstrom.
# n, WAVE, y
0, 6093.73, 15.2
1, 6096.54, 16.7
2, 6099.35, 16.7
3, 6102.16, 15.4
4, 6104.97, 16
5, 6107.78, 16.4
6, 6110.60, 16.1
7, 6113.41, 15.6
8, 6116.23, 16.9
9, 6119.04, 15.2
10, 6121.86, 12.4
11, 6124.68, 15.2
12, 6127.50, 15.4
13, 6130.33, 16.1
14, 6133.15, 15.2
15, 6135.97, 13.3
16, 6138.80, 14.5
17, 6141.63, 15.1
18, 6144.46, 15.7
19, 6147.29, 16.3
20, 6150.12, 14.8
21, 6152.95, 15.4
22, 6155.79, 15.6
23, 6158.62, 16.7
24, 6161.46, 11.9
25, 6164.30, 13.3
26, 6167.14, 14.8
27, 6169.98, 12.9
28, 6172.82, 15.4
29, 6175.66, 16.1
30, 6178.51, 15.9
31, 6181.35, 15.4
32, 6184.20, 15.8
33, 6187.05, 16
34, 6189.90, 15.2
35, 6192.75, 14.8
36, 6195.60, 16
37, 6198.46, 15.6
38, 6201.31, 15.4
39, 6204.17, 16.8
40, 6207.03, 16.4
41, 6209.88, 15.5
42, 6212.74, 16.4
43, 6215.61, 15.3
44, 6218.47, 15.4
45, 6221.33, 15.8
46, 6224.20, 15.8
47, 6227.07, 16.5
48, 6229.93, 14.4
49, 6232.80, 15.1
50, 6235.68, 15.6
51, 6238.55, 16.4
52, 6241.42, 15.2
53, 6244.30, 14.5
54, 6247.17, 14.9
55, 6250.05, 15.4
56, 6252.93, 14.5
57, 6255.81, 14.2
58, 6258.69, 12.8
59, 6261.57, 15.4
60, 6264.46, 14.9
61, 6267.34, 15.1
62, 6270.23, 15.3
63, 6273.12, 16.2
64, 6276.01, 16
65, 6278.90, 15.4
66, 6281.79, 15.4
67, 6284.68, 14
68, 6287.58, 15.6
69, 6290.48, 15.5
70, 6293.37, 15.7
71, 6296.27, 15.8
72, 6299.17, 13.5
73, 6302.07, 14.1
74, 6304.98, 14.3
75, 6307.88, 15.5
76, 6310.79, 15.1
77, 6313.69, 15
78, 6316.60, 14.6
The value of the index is 1.0 angstrom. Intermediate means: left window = 15.3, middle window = 14.6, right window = 15.1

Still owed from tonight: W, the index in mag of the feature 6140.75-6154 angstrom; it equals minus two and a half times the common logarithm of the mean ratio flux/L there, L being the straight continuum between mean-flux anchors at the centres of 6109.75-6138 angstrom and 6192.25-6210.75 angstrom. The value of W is -0.01 mag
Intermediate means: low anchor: 15.1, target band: 15.5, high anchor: 15.8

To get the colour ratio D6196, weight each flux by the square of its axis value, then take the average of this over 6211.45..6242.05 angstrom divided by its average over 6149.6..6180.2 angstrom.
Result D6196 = 1.1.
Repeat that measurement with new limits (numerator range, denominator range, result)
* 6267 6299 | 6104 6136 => 1.05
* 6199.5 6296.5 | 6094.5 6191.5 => 1.04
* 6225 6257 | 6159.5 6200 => 1.03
